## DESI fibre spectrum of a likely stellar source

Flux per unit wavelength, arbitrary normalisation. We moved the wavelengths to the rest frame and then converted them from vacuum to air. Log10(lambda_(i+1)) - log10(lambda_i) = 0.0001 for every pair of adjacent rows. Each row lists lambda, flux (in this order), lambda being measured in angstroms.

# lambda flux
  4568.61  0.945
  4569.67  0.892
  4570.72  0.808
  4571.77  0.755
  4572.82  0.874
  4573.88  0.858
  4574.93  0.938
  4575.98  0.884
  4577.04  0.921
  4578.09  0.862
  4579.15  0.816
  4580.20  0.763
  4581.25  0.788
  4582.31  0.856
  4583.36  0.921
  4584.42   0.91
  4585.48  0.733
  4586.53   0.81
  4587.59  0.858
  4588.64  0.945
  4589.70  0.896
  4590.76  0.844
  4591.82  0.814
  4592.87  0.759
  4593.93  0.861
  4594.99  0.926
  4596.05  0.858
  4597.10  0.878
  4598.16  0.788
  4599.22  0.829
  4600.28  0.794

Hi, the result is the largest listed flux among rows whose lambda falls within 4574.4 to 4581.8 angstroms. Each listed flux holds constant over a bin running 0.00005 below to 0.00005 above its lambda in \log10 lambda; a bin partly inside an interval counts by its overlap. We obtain 0.938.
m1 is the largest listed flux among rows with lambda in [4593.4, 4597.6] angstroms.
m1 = 0.926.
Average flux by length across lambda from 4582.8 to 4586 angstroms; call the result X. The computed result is 0.854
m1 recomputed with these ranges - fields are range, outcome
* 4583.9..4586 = 0.91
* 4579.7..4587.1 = 0.921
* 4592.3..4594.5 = 0.861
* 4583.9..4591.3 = 0.945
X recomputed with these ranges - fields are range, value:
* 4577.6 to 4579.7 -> 0.837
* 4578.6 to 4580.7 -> 0.79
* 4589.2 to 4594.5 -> 0.835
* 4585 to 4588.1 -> 0.802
